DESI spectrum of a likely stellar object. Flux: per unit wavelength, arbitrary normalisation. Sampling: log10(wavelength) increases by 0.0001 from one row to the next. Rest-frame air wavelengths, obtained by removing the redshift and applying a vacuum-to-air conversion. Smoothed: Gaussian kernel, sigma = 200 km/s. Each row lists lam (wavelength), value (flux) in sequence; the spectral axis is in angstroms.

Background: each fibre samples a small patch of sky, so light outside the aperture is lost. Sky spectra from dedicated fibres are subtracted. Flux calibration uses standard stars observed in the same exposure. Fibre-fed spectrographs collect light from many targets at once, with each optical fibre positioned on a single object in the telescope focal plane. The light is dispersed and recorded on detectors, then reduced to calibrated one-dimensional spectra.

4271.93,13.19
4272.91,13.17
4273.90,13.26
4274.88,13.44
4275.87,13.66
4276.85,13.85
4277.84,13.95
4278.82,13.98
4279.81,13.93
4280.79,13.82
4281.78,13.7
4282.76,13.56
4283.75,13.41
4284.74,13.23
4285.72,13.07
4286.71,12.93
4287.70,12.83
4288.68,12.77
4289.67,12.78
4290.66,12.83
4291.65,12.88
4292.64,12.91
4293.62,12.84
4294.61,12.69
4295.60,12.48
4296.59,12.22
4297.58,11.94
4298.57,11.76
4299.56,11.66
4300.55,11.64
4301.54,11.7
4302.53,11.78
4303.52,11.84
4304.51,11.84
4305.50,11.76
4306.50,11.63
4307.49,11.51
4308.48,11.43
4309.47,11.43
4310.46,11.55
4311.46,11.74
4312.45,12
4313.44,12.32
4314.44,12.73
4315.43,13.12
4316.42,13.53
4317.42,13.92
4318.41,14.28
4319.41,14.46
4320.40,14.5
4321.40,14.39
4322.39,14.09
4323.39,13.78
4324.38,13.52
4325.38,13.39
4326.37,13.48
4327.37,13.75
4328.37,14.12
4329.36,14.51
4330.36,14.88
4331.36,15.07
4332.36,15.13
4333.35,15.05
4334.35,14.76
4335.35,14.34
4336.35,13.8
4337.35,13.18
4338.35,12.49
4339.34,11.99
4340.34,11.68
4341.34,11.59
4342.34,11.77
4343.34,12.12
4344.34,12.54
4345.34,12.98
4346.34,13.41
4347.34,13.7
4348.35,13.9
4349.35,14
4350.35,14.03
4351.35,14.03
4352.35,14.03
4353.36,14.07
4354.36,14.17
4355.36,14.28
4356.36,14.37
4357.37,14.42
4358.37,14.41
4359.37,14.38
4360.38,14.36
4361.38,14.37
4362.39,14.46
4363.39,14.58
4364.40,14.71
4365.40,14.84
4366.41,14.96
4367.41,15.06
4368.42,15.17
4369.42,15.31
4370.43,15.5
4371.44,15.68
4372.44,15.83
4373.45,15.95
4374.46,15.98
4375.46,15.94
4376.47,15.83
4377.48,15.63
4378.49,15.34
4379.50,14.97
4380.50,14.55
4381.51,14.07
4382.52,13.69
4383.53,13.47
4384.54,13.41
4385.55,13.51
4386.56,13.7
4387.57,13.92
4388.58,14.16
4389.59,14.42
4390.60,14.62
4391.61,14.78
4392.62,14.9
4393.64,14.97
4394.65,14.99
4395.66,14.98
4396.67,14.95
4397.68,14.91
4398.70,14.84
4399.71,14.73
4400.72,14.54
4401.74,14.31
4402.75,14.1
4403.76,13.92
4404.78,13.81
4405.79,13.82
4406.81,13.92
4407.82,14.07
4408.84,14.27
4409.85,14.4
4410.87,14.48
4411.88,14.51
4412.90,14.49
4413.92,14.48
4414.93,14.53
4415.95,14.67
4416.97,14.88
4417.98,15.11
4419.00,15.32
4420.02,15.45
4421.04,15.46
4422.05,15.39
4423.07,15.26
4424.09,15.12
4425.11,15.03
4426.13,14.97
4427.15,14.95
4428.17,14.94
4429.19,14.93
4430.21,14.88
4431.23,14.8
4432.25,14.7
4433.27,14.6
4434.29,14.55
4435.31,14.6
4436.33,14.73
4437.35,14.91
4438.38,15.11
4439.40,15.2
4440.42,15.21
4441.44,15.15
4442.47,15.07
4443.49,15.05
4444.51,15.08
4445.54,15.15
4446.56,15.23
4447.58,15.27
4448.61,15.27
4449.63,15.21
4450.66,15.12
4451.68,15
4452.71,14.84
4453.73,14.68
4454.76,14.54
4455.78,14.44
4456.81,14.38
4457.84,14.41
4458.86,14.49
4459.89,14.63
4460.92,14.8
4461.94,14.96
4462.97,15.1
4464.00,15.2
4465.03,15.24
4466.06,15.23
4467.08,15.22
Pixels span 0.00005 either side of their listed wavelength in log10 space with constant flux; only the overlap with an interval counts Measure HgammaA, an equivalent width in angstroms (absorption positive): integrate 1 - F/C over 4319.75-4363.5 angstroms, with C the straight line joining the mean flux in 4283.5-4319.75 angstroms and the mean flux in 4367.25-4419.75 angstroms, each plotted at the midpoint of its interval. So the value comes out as -1.28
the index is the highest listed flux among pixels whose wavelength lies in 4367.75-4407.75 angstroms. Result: 15.98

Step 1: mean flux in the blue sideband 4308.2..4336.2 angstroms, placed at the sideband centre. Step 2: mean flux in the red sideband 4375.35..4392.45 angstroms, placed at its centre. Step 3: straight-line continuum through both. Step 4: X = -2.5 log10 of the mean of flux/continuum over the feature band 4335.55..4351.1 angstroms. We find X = 0.08 mag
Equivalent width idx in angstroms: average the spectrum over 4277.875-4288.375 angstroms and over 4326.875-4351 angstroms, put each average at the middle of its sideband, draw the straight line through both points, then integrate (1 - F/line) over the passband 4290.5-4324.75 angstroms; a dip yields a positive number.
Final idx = 2.31 angstroms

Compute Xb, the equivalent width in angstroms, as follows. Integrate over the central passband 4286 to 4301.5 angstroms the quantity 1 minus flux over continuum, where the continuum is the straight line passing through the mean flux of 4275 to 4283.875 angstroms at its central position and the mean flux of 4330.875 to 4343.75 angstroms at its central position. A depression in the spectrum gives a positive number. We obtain 1.4 angstroms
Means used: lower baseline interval 13.8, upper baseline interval 13.3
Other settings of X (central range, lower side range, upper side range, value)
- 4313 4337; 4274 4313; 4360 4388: -0.045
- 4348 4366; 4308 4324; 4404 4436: -0.045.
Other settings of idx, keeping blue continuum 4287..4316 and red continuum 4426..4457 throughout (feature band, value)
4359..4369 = -1.0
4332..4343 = -0.3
